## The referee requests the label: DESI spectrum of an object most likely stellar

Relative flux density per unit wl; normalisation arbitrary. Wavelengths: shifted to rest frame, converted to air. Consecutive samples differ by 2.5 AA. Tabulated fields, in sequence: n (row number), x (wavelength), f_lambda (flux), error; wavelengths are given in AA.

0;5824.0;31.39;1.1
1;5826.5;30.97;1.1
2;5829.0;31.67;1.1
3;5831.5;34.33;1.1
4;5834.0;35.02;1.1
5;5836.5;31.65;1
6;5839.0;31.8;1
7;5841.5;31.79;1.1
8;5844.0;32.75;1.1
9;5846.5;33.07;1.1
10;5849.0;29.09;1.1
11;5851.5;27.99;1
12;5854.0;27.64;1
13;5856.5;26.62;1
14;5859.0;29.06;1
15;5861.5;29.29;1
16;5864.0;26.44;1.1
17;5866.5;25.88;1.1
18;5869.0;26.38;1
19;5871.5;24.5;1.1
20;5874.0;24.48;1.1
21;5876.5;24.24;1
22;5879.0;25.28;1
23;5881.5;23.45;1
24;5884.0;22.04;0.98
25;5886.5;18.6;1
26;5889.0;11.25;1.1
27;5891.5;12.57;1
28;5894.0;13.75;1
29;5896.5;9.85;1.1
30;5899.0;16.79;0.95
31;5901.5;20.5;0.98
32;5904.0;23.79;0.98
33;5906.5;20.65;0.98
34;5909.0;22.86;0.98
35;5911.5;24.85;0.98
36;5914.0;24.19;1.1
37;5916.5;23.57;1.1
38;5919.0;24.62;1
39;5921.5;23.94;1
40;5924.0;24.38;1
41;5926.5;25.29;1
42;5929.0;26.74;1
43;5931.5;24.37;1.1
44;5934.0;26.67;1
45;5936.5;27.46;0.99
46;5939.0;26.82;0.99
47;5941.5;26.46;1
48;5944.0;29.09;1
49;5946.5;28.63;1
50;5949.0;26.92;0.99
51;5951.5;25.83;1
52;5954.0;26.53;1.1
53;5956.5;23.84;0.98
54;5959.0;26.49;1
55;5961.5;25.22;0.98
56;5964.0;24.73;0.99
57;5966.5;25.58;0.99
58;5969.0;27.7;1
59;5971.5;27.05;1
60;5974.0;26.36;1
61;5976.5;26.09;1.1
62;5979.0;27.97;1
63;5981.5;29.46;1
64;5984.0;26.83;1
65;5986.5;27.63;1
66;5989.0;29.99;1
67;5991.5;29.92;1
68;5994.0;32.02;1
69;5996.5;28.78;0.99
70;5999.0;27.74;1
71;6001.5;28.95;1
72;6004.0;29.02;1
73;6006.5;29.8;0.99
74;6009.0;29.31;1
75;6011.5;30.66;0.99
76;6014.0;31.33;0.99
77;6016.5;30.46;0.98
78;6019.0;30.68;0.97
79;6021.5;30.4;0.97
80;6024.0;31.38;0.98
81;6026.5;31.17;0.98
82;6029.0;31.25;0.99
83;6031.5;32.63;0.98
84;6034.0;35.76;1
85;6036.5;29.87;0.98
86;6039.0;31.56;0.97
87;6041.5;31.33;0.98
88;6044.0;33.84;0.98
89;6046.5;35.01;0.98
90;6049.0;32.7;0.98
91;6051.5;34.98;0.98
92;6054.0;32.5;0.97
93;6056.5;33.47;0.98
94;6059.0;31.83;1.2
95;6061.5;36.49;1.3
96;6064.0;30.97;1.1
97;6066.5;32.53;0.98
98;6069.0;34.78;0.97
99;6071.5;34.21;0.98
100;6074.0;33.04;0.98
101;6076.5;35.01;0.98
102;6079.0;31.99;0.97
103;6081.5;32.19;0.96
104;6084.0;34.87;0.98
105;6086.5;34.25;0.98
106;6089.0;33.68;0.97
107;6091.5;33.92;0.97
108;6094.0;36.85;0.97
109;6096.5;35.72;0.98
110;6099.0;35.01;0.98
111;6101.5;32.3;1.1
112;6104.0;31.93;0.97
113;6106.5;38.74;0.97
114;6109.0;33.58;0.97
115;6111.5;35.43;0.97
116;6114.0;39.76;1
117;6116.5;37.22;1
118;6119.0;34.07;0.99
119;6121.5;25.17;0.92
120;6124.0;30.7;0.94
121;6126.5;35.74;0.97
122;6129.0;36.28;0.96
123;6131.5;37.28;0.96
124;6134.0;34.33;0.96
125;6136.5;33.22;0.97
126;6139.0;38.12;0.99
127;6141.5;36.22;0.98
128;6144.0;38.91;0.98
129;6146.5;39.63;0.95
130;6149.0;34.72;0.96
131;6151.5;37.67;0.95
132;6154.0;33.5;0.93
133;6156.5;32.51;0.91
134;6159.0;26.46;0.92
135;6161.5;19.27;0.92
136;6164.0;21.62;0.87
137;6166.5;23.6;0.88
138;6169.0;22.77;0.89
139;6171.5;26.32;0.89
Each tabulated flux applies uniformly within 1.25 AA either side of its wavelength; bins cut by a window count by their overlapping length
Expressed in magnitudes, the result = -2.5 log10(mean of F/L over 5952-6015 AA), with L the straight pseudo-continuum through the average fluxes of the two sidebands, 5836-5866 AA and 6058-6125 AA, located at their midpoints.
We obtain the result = 0.15 mag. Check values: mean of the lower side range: 29.6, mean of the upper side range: 34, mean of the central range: 27.9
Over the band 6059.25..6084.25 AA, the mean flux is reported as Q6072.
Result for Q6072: 33.5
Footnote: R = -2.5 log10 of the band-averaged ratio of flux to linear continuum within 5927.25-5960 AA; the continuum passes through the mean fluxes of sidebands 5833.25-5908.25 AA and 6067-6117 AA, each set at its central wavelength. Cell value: 0.05 mag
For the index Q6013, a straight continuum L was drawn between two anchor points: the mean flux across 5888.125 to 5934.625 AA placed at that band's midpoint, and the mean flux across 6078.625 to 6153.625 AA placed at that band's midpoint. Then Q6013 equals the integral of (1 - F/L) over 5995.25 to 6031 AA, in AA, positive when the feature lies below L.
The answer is -2.69 AA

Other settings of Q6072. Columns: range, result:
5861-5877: 25.8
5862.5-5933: 22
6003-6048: 31.4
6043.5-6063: 33.8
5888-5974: 23.6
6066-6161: 34.4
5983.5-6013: 29.3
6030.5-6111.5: 33.7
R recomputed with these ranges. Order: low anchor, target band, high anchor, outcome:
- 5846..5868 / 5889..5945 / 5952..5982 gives 0.21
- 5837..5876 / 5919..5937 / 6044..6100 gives 0.19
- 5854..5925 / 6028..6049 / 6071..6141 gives -0.07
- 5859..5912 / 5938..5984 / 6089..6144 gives -0.04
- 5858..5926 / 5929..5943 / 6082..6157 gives -0.08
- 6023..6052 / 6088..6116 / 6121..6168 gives -0.09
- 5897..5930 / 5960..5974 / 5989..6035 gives 0.04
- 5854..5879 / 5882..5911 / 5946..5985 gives 0.42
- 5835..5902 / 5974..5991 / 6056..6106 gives 0.06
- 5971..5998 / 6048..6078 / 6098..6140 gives -0.05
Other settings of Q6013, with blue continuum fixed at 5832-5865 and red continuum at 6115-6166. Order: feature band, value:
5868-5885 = 3.5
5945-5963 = 2.9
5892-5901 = 4.9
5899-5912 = 3.8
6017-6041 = 0.3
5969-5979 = 1.5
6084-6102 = -1.1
